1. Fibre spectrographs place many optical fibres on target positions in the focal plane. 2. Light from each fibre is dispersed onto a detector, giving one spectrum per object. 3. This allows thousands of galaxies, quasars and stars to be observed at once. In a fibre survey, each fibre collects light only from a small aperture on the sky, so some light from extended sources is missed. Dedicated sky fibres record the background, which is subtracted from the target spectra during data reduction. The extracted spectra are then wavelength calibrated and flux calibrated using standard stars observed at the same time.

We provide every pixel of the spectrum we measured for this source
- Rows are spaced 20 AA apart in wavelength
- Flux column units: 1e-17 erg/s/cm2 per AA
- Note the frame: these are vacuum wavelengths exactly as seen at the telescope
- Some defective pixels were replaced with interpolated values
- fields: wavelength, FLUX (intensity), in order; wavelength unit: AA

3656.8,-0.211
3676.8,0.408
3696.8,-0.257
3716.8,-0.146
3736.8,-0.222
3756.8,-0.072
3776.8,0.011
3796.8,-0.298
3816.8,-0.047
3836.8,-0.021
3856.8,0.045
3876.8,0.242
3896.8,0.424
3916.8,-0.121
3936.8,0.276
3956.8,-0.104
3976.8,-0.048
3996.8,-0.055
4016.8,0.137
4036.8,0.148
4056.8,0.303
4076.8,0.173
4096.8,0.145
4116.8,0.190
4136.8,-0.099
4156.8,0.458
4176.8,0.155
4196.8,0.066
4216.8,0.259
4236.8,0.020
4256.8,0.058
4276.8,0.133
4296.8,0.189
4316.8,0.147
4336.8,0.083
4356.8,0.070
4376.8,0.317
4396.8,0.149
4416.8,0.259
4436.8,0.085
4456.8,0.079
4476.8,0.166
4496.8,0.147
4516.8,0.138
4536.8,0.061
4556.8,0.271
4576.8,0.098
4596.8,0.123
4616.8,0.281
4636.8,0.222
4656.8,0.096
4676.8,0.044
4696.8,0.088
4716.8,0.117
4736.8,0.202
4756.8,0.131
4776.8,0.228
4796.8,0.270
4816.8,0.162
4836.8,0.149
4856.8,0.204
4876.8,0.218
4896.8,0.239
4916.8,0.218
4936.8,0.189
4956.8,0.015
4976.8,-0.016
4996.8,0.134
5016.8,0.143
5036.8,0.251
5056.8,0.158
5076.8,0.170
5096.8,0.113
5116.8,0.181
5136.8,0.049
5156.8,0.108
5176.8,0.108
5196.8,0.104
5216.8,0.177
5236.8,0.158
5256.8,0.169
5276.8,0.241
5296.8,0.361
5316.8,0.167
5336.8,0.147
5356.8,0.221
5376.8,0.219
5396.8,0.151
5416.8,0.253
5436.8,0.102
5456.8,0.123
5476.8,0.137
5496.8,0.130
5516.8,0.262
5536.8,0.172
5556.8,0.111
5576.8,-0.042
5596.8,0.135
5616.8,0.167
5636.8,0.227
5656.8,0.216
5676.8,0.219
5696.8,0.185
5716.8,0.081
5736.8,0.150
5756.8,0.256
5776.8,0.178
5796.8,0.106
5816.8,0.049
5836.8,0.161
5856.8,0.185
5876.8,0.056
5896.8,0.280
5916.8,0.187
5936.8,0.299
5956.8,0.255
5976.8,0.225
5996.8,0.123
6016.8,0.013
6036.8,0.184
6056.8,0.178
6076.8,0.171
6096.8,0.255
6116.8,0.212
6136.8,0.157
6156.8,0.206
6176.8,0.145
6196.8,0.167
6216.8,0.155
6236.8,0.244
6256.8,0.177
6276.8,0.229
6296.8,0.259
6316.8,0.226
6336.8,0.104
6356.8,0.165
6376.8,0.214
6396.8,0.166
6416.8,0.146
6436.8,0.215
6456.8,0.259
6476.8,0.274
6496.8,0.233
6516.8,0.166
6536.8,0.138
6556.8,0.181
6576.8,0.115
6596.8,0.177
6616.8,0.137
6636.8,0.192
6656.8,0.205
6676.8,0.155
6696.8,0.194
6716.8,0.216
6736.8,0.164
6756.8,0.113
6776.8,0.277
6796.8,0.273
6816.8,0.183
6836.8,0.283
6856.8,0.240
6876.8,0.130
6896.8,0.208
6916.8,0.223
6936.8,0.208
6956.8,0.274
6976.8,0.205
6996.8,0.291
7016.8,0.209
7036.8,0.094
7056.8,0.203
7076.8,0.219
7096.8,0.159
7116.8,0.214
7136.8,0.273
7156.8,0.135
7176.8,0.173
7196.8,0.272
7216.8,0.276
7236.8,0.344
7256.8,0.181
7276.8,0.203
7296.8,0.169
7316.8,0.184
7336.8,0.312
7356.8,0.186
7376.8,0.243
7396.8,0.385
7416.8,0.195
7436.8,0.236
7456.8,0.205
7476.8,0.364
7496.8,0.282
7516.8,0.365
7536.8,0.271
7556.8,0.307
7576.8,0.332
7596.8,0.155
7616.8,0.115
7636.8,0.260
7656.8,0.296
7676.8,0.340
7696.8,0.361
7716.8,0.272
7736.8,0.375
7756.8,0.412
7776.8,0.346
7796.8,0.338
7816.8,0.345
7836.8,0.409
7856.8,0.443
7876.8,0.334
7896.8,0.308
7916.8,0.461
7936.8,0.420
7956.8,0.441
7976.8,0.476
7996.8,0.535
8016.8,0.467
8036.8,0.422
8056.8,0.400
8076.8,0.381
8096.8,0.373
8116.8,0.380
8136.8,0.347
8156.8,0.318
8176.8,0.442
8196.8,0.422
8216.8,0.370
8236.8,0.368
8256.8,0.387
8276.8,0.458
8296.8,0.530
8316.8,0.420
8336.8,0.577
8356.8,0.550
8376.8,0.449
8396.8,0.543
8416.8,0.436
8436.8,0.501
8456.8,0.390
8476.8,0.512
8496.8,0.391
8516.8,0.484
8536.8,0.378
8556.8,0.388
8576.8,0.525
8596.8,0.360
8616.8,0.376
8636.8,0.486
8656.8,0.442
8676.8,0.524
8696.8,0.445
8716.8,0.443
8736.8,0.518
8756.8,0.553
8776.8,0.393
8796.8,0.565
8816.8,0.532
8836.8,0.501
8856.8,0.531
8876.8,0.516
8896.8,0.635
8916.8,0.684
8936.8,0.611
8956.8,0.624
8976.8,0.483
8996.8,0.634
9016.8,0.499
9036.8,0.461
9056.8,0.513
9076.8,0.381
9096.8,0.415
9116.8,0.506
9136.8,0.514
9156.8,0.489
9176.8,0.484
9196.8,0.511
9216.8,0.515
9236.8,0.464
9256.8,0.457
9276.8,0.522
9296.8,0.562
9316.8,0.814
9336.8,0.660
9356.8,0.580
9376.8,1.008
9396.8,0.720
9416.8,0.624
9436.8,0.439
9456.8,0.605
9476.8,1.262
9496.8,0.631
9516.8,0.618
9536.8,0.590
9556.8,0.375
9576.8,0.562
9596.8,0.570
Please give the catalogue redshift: 0.986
